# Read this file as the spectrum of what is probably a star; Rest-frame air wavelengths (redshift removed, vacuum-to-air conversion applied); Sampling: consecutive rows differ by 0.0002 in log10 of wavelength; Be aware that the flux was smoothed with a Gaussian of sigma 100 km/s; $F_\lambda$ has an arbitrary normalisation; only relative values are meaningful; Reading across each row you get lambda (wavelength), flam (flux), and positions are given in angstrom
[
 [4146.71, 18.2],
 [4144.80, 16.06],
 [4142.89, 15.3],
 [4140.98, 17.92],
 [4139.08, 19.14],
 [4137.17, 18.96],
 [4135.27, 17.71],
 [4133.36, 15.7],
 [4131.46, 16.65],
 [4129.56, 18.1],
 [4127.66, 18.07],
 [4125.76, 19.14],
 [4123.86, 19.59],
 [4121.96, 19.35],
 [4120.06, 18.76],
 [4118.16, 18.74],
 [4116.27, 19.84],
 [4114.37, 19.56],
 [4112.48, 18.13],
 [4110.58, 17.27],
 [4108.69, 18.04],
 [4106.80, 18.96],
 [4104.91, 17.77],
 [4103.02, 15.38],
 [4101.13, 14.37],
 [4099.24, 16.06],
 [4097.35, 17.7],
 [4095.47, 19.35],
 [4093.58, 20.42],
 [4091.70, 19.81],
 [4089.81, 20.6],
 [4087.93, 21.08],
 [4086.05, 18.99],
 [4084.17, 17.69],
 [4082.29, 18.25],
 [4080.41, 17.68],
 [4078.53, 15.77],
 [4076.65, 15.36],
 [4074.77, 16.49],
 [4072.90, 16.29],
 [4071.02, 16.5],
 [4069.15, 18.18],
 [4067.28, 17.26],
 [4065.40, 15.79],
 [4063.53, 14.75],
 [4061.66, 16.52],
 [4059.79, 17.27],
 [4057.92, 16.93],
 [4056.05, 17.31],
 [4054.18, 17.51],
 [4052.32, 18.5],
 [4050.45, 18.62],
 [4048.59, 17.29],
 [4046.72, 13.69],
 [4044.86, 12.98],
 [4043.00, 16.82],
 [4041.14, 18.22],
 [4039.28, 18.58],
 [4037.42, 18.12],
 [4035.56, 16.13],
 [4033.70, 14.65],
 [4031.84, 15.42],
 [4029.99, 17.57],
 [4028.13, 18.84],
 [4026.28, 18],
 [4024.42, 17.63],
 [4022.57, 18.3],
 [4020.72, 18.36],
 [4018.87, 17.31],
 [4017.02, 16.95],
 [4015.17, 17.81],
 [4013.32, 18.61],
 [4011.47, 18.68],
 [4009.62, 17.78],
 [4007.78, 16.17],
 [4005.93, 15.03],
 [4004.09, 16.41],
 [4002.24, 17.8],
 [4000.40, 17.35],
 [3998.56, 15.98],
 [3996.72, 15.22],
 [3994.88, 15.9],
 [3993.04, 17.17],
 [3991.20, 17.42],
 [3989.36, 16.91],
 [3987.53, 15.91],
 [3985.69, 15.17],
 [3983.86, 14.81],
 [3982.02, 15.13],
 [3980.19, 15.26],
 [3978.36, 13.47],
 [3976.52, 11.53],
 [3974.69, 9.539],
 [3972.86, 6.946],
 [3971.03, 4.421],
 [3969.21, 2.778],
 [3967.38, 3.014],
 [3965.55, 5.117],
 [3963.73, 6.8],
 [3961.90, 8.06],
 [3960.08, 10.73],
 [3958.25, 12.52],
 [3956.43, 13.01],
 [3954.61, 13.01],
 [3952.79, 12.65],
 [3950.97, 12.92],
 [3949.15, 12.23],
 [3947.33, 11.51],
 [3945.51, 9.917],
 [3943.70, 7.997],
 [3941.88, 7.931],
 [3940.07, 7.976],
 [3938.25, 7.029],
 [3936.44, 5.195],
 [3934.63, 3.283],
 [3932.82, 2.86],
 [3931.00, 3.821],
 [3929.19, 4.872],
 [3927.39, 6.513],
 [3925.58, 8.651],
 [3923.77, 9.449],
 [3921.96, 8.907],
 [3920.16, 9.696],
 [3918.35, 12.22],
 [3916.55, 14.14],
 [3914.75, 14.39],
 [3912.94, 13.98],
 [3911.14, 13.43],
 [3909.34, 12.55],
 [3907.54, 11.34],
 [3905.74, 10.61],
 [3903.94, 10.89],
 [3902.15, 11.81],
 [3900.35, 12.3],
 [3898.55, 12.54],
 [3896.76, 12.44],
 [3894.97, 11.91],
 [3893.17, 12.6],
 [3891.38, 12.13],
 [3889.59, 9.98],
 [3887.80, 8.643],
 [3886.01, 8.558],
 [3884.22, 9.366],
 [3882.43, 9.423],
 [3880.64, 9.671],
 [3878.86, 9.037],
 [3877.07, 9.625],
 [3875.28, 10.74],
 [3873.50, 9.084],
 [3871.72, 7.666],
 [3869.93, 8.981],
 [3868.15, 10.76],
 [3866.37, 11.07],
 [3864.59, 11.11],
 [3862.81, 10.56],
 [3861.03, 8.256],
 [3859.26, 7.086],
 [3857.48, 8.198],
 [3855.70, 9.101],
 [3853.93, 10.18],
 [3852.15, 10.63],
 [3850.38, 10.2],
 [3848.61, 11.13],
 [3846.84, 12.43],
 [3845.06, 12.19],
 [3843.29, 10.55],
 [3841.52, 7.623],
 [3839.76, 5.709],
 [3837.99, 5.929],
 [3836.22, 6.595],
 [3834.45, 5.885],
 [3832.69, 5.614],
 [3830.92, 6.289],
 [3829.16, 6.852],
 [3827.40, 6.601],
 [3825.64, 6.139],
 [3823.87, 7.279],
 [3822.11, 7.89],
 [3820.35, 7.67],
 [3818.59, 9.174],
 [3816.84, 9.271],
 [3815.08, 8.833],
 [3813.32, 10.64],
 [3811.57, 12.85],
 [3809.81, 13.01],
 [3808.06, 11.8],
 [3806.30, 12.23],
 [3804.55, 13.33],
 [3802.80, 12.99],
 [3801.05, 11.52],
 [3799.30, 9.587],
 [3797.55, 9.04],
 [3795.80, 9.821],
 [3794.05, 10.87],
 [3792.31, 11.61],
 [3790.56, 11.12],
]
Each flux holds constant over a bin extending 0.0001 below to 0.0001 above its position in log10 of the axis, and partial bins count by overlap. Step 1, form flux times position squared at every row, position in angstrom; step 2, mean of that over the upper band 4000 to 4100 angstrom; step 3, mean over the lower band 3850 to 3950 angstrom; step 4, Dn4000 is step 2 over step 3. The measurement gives 1.93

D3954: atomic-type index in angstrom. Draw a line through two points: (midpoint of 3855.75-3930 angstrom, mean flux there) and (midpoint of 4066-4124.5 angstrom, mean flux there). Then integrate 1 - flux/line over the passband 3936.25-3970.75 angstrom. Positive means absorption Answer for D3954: 10.0 angstrom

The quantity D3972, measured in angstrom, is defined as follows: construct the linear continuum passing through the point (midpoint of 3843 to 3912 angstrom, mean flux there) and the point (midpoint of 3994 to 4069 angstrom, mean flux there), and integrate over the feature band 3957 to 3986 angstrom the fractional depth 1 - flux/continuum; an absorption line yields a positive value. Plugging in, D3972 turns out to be 9.7 angstrom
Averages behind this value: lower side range 10.5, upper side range 17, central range 9.64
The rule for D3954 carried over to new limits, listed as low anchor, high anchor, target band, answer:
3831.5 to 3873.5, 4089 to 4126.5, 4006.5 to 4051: -4.8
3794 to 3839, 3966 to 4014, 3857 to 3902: 3.1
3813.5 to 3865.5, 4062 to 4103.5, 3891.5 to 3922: -3.5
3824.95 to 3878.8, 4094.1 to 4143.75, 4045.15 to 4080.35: -1.4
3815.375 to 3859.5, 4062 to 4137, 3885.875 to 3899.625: -1.3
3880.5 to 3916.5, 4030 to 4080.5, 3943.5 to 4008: 7.9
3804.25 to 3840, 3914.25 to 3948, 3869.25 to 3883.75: -1.7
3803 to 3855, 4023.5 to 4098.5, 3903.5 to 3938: 8.6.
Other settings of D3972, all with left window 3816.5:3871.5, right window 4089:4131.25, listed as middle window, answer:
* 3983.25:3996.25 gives -2.1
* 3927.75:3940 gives 7.3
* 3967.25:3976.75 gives 5.0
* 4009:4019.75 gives -2.2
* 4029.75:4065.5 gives -1.3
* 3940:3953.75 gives 2.1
